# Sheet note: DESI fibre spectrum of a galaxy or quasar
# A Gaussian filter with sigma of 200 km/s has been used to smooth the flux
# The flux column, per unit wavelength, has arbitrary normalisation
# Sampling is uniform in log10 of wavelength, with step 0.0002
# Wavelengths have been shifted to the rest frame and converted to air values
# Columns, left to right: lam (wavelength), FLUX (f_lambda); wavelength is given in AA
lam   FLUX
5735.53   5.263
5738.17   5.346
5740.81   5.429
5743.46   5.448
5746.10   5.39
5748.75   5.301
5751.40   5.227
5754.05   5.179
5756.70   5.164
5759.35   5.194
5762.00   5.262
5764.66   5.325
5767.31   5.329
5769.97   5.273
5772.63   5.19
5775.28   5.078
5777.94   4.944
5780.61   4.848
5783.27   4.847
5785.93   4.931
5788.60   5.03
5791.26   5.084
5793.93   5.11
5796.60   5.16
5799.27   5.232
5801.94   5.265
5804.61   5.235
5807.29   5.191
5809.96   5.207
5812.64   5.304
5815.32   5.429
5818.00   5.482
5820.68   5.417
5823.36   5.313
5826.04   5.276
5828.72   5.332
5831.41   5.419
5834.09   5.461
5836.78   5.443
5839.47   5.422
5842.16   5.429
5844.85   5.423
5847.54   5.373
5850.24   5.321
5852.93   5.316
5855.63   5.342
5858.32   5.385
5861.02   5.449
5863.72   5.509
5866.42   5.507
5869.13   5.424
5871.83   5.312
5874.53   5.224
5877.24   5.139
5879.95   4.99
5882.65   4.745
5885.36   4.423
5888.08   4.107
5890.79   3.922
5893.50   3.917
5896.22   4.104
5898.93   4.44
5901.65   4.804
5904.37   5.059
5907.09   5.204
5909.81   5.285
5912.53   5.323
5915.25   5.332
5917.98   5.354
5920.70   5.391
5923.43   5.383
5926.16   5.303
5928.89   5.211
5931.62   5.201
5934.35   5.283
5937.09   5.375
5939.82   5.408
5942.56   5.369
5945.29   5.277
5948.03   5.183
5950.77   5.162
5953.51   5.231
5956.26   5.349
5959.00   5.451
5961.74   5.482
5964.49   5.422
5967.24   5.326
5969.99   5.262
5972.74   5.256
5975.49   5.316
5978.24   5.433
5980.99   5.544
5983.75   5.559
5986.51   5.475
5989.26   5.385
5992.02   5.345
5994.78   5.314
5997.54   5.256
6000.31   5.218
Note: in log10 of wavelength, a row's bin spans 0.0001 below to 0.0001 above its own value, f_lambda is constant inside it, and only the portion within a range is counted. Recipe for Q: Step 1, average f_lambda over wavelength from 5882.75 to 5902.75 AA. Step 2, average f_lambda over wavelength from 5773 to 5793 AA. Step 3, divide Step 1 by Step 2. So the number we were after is 0.9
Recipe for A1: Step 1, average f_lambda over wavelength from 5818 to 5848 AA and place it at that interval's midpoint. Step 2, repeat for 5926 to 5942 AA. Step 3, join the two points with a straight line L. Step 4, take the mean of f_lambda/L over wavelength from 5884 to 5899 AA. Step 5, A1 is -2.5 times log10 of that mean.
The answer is 0.28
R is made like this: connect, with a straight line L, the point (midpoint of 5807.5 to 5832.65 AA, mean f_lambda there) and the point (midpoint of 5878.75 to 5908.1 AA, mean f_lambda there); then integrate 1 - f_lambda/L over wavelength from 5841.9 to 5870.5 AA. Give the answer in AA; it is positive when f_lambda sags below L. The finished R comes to -2.8 AA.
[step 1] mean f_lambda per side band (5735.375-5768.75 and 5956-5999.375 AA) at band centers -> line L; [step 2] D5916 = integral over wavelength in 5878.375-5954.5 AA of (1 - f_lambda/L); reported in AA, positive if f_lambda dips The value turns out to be 5.2 AA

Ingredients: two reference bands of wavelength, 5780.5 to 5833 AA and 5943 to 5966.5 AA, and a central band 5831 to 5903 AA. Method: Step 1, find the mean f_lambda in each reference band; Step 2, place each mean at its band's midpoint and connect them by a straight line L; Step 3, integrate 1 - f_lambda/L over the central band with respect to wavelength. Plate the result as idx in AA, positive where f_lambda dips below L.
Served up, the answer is 2.9 AA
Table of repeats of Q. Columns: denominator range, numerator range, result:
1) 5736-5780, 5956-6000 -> 1.03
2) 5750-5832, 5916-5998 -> 1.03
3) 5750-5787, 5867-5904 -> 0.91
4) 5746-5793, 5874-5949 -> 0.97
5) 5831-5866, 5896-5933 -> 0.95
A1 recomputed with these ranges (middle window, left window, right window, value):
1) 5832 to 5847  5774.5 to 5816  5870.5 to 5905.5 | -0.116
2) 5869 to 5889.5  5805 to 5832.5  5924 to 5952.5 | 0.089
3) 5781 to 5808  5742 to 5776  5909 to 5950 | 0.037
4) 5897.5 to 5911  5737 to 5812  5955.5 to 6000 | 0.077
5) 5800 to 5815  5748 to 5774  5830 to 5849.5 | 0.020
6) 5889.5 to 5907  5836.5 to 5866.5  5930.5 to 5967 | 0.206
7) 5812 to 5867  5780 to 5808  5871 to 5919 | -0.092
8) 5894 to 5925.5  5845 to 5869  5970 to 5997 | 0.075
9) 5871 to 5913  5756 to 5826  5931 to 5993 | 0.121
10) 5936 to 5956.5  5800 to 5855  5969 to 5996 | 0.019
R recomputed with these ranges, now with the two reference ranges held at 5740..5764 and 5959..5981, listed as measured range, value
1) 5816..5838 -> -0.32 AA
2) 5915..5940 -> 0.18 AA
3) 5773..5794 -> 1.24 AA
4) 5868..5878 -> 0.10 AA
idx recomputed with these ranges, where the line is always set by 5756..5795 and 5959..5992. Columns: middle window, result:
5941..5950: 0.1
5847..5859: -0.3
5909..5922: -0.1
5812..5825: -0.6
